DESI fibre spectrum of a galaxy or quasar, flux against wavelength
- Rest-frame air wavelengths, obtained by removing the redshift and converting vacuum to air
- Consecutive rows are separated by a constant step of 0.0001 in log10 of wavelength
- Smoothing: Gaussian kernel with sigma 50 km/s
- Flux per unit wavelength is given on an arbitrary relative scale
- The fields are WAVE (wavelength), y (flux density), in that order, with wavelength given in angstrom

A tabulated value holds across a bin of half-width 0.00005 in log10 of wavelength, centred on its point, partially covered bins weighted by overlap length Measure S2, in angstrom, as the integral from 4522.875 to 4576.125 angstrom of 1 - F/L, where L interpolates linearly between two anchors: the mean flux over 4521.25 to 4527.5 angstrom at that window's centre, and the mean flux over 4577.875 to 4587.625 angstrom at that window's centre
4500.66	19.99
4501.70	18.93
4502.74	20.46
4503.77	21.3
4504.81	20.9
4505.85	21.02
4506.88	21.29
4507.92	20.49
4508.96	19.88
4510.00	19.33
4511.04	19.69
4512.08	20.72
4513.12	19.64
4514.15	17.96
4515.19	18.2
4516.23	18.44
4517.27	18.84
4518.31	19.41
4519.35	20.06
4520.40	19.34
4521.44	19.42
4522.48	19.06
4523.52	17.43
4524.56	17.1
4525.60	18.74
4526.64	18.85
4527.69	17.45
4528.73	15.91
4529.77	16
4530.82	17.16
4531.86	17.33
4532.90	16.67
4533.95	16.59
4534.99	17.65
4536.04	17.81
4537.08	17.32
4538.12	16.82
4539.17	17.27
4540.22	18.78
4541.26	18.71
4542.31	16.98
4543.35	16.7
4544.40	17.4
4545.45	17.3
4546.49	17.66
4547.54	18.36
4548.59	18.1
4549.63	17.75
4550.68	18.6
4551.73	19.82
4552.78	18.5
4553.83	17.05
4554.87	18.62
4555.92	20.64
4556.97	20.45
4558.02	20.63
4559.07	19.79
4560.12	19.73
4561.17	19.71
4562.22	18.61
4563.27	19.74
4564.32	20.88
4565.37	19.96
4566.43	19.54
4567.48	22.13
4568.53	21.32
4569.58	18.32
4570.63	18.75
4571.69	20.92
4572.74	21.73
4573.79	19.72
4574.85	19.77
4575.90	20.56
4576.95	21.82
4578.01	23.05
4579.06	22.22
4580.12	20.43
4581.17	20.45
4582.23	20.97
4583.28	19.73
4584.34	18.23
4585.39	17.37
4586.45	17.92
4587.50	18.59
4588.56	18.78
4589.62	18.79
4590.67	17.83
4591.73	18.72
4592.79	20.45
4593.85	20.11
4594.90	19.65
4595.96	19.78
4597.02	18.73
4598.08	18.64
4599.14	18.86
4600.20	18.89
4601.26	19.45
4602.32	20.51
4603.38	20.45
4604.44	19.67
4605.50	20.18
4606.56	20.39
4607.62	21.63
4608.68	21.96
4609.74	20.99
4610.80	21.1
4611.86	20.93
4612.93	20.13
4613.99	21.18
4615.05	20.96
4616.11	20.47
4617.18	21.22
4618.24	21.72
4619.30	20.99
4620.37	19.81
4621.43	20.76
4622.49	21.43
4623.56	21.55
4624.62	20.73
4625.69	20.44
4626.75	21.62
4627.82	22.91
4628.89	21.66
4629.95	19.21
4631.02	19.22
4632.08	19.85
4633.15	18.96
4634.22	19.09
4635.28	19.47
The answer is 1.1 angstrom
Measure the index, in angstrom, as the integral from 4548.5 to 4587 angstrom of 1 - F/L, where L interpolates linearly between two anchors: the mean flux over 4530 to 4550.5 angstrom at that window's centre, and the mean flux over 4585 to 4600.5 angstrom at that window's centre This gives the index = -3.44 angstrom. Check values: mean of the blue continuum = 17.5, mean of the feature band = 19.8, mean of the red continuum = 18.9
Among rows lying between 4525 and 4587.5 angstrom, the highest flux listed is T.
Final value 23.05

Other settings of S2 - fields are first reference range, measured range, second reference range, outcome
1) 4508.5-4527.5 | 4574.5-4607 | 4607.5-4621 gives 1.2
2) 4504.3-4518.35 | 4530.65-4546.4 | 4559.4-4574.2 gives 2.0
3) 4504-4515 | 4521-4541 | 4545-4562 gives 2.0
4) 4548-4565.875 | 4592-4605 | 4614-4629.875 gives 0.6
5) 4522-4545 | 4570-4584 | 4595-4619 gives -1.1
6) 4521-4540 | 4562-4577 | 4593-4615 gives -1.0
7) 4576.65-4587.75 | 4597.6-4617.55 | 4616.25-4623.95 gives 0.3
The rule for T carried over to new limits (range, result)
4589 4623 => 21.96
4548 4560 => 20.64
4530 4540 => 17.81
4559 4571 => 22.13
